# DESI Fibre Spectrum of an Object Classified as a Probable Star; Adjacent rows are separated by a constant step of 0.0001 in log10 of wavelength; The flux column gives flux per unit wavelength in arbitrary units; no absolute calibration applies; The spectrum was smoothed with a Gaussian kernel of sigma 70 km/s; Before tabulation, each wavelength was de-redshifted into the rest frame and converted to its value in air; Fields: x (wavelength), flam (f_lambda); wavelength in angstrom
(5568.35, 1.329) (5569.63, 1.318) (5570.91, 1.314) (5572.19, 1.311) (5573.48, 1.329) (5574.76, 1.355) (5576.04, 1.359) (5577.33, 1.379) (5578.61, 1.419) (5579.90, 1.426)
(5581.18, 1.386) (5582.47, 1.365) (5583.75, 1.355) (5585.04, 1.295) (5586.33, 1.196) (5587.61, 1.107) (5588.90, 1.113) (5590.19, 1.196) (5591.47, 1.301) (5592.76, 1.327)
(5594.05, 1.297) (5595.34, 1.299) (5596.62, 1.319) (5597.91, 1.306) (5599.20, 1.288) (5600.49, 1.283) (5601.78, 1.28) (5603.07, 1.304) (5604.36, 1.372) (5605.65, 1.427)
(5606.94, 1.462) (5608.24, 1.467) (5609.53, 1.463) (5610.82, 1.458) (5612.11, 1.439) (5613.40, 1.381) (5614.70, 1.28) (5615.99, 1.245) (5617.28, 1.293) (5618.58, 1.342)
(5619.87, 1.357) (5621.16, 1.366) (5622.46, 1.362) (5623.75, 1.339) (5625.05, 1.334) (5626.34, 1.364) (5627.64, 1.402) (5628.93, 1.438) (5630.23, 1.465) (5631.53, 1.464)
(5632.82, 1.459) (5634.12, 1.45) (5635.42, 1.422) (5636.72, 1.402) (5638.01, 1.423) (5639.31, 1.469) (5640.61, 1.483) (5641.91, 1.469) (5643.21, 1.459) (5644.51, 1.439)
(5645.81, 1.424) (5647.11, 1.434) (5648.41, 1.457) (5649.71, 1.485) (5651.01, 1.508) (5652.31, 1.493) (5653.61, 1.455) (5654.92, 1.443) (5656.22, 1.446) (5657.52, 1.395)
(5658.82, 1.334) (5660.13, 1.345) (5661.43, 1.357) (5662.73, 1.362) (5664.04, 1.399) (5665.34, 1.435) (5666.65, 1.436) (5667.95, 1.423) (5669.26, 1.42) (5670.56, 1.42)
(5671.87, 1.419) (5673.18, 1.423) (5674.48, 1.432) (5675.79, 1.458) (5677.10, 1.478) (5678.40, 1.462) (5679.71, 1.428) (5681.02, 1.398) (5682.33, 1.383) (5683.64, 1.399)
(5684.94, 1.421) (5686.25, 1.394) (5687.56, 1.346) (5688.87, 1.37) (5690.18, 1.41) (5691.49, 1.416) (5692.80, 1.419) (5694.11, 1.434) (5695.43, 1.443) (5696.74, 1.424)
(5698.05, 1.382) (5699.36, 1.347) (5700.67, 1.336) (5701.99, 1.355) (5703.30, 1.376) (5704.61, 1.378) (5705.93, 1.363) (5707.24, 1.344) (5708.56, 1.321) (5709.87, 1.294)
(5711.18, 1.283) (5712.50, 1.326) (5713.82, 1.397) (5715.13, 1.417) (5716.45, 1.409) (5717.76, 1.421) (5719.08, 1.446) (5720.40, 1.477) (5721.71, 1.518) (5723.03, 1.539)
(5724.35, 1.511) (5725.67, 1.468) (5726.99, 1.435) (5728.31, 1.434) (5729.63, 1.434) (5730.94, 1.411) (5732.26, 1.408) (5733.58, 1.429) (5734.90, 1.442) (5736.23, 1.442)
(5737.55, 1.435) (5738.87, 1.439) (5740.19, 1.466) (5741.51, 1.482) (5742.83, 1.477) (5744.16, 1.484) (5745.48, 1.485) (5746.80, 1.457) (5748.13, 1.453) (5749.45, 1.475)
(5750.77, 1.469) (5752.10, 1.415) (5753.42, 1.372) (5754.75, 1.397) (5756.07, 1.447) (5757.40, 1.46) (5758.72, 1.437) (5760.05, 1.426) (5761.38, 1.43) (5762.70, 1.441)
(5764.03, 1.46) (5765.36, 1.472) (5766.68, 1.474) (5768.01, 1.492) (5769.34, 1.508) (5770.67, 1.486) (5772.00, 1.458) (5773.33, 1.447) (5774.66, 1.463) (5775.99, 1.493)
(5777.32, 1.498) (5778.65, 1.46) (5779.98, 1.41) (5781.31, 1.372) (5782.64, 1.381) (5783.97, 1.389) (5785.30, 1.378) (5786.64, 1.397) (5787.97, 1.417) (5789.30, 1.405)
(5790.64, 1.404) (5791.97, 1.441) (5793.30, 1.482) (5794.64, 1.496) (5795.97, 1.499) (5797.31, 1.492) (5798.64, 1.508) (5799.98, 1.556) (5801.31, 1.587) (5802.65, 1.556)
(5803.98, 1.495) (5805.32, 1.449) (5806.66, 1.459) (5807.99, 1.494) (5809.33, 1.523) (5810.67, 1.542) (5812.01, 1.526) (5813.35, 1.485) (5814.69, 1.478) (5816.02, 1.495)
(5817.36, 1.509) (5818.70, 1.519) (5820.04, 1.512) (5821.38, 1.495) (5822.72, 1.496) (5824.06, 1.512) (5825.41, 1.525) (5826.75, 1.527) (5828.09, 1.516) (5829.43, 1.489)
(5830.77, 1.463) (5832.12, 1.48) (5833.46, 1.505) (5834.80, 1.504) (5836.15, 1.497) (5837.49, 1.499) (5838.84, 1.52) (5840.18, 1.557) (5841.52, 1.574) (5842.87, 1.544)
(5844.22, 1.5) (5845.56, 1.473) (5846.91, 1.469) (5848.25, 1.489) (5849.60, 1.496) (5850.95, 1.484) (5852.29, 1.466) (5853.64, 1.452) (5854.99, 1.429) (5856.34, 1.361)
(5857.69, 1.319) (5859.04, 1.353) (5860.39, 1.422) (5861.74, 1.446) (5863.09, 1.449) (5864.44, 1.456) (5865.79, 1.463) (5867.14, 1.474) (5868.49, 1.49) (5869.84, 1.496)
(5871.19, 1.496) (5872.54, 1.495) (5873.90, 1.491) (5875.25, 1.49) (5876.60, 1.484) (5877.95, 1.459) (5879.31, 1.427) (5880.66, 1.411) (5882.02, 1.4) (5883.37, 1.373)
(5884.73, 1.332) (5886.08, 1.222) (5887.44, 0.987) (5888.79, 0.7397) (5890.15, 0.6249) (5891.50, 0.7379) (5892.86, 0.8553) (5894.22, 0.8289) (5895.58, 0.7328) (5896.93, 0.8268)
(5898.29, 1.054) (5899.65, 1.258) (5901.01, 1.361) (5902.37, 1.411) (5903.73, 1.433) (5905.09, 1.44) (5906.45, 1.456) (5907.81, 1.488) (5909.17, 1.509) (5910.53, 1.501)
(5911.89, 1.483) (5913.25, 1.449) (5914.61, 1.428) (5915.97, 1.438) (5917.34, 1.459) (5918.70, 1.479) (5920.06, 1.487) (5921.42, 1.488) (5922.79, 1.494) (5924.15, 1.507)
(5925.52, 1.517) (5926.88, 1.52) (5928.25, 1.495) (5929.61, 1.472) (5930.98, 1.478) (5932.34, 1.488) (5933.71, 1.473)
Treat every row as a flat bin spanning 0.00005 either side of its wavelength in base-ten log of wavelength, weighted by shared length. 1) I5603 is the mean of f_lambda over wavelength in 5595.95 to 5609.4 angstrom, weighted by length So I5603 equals 1.36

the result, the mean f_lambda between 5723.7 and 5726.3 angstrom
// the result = 1.49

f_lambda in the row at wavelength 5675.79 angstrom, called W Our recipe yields 1.458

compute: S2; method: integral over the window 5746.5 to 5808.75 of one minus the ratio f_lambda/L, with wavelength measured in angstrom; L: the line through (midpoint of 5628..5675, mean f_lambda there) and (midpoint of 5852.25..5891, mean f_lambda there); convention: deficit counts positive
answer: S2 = -3.01 angstrom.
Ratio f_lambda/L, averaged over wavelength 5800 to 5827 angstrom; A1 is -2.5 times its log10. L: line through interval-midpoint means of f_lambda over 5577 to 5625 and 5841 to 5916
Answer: -0.13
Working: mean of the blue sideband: 1.33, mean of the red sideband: 1.34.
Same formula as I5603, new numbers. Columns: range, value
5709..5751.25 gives 1.44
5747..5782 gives 1.45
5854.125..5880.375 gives 1.45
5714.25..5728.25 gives 1.46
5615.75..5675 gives 1.41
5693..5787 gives 1.43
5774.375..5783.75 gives 1.44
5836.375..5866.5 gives 1.47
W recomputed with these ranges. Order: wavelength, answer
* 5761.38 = 1.43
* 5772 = 1.458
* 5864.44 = 1.456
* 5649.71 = 1.485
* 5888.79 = 0.7397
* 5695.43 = 1.443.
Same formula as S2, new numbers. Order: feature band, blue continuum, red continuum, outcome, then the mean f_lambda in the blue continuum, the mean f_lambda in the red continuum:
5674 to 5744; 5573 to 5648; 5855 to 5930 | -3.0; 1.37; 1.34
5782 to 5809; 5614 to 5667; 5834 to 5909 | -1.9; 1.41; 1.35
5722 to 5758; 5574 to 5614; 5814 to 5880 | -0.8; 1.34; 1.48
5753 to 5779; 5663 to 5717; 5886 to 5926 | -2.1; 1.4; 1.26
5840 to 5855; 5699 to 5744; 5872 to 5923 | -1.9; 1.41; 1.29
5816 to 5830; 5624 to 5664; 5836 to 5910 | -1.5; 1.43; 1.34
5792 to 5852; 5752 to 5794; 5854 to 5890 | -4.3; 1.44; 1.37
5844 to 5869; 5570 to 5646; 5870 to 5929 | -2.3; 1.36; 1.32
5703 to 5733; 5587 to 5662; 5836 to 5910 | -1.0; 1.38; 1.34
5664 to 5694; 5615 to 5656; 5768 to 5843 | 0.3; 1.42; 1.48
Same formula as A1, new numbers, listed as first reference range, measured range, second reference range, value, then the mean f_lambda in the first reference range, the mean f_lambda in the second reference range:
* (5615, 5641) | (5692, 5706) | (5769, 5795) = 0.02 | 1.39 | 1.44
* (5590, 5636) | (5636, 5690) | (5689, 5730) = -0.03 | 1.36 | 1.4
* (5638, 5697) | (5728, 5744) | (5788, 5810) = 0.01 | 1.43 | 1.49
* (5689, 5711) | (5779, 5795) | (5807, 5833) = 0.04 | 1.38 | 1.5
